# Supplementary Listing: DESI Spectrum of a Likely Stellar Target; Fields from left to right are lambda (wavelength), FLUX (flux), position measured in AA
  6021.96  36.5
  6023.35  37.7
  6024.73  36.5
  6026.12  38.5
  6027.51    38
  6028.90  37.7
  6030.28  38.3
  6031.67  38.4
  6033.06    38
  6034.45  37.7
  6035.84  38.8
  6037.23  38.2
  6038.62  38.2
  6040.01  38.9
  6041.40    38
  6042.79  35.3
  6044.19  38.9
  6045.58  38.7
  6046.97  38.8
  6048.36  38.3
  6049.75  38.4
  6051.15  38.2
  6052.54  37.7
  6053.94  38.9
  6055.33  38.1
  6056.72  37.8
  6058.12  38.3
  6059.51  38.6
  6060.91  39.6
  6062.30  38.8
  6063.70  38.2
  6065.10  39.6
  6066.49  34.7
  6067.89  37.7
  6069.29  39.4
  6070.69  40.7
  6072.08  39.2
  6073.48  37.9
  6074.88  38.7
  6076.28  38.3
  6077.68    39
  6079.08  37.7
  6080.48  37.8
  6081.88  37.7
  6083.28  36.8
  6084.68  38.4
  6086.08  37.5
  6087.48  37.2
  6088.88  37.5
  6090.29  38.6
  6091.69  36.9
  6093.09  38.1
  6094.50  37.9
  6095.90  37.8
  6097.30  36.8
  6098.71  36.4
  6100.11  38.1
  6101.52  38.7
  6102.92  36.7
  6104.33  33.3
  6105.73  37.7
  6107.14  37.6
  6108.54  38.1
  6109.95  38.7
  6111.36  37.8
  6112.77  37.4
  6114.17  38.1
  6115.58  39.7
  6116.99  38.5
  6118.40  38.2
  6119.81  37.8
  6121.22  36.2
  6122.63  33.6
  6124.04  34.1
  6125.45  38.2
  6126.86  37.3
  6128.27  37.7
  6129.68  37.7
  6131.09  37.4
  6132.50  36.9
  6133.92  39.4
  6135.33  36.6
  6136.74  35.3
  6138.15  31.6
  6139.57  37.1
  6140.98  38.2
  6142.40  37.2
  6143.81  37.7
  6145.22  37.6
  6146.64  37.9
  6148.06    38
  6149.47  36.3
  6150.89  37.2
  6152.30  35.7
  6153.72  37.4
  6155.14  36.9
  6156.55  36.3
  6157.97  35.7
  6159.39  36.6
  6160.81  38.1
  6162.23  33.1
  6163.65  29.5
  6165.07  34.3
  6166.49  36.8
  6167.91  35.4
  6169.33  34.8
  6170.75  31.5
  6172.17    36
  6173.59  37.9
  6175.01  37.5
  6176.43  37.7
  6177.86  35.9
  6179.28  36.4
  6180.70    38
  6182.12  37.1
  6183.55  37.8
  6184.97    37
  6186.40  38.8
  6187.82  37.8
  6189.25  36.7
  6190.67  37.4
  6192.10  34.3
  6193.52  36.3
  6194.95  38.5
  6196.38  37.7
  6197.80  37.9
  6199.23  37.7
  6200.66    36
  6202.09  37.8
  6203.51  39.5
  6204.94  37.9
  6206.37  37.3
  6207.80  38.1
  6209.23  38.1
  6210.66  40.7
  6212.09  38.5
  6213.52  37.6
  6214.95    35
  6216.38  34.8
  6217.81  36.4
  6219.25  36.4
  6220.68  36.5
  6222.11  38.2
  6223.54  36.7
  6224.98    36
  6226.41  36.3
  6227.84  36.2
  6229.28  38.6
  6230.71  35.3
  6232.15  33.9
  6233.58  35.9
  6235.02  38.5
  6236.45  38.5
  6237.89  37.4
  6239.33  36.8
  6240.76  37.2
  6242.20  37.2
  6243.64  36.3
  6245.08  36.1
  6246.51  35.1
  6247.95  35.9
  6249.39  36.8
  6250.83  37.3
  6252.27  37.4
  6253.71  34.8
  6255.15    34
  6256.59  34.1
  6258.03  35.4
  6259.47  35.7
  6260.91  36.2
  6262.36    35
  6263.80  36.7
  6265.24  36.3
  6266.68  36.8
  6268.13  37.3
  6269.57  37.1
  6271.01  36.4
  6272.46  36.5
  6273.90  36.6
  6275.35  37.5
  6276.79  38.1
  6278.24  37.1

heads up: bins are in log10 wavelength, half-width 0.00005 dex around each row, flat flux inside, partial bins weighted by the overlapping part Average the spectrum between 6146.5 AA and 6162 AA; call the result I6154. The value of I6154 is 36.8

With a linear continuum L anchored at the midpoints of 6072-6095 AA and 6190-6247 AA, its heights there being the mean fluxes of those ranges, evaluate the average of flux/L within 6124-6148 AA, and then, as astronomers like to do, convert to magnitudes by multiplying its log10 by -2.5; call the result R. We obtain 0.02 mag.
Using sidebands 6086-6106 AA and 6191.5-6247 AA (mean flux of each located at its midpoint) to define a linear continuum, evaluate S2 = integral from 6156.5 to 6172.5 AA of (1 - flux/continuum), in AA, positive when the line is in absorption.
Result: 1.0 AA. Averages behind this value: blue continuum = 37.3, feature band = 34.7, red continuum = 37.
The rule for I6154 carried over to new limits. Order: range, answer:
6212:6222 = 36.4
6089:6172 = 36.7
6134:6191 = 36.4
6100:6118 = 37.7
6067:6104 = 37.9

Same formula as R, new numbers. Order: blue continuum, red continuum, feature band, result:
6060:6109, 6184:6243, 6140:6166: 0.034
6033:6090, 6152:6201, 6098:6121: -0.006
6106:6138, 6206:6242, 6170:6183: 0.020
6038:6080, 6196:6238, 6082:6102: 0.014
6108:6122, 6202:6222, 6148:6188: 0.044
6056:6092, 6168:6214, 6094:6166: 0.027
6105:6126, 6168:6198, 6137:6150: 0.010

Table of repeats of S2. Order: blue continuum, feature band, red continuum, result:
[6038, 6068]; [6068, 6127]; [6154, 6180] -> -0.8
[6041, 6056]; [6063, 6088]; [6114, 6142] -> -0.3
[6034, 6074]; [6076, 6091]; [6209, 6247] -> 0.1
